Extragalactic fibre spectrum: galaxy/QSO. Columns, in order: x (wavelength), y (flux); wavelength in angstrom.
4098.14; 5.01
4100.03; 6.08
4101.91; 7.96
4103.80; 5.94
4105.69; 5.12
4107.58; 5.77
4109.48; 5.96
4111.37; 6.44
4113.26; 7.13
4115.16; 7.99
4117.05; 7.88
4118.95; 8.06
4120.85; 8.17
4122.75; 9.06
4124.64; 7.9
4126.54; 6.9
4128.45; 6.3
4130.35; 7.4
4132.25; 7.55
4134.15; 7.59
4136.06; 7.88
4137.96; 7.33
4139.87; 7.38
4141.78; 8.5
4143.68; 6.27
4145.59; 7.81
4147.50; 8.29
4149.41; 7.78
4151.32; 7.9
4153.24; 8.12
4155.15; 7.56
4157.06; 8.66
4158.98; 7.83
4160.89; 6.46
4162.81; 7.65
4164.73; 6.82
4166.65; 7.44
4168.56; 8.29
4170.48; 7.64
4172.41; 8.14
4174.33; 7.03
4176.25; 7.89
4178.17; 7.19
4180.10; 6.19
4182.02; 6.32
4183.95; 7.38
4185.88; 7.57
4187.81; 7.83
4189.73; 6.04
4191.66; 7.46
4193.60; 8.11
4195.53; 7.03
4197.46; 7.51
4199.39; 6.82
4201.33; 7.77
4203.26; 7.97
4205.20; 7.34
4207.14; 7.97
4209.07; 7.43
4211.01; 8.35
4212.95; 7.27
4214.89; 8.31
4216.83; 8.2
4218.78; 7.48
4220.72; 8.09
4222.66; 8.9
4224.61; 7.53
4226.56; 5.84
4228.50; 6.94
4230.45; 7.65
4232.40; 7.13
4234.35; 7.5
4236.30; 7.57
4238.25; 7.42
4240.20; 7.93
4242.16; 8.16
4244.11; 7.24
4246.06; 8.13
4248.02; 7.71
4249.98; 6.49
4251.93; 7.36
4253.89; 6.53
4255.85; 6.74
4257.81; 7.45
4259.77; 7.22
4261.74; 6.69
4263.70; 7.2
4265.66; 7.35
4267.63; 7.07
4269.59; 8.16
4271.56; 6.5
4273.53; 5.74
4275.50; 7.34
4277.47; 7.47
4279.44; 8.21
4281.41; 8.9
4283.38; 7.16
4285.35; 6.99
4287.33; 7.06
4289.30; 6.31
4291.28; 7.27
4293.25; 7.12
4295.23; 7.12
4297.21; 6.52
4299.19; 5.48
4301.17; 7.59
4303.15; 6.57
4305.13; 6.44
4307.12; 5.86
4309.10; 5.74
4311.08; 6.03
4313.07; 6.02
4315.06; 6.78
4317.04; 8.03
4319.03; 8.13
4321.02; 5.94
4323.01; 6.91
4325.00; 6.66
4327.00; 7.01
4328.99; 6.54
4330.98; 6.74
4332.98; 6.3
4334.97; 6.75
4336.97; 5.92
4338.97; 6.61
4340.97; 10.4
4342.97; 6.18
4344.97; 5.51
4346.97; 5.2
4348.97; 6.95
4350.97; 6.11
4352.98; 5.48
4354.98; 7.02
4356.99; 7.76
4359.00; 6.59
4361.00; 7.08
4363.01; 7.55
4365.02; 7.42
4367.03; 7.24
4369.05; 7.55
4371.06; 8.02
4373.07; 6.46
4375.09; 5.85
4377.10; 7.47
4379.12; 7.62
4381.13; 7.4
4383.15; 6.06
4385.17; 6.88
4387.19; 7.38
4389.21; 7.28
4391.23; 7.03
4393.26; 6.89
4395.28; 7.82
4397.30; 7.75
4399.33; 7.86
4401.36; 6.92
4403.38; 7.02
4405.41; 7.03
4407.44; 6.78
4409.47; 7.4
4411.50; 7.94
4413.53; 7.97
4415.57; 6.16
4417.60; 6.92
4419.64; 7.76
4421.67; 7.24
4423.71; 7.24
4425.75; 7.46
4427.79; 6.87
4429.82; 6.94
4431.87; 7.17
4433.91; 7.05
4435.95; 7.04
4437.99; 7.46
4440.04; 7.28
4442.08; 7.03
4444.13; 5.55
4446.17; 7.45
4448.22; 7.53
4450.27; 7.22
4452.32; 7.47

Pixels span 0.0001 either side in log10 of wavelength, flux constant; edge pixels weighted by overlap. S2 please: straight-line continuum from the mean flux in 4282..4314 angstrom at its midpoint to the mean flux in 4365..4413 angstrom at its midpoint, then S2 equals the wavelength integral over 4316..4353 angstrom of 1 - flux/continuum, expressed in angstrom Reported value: 0.6 angstrom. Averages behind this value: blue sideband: 6.61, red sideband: 7.22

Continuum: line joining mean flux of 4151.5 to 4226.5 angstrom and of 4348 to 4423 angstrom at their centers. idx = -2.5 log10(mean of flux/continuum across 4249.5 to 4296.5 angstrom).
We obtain 0.033 mag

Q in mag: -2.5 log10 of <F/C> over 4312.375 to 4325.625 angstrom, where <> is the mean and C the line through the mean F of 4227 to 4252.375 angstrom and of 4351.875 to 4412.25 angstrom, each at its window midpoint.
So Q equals 0.050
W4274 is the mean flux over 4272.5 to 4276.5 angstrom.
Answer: 6.54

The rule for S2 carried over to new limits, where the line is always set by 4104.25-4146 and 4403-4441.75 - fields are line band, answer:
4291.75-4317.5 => 2.4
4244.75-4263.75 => 0.2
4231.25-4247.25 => -0.9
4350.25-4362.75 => 0.8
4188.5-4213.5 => -0.8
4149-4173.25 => -1.5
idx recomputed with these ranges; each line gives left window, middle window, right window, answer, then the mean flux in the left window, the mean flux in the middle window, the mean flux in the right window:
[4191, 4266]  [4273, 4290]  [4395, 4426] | 0.020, 7.48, 7.3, 7.31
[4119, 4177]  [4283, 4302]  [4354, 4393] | 0.073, 7.66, 6.85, 7.13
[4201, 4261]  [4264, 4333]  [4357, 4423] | 0.075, 7.53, 6.9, 7.21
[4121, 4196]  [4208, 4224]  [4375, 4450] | -0.079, 7.51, 7.99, 7.17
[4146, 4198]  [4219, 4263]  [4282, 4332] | -0.040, 7.49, 7.37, 6.74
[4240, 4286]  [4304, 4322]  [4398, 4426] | 0.117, 7.31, 6.55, 7.26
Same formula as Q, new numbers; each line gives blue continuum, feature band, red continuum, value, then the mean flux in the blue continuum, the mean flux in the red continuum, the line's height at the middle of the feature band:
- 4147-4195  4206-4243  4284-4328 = -0.070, 7.49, 6.71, 7.18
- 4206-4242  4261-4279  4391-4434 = 0.067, 7.65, 7.24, 7.55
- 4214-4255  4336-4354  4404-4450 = 0.130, 7.52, 7.15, 7.31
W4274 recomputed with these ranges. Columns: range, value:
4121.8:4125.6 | 8.49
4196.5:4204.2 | 7.52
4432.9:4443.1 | 7.18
